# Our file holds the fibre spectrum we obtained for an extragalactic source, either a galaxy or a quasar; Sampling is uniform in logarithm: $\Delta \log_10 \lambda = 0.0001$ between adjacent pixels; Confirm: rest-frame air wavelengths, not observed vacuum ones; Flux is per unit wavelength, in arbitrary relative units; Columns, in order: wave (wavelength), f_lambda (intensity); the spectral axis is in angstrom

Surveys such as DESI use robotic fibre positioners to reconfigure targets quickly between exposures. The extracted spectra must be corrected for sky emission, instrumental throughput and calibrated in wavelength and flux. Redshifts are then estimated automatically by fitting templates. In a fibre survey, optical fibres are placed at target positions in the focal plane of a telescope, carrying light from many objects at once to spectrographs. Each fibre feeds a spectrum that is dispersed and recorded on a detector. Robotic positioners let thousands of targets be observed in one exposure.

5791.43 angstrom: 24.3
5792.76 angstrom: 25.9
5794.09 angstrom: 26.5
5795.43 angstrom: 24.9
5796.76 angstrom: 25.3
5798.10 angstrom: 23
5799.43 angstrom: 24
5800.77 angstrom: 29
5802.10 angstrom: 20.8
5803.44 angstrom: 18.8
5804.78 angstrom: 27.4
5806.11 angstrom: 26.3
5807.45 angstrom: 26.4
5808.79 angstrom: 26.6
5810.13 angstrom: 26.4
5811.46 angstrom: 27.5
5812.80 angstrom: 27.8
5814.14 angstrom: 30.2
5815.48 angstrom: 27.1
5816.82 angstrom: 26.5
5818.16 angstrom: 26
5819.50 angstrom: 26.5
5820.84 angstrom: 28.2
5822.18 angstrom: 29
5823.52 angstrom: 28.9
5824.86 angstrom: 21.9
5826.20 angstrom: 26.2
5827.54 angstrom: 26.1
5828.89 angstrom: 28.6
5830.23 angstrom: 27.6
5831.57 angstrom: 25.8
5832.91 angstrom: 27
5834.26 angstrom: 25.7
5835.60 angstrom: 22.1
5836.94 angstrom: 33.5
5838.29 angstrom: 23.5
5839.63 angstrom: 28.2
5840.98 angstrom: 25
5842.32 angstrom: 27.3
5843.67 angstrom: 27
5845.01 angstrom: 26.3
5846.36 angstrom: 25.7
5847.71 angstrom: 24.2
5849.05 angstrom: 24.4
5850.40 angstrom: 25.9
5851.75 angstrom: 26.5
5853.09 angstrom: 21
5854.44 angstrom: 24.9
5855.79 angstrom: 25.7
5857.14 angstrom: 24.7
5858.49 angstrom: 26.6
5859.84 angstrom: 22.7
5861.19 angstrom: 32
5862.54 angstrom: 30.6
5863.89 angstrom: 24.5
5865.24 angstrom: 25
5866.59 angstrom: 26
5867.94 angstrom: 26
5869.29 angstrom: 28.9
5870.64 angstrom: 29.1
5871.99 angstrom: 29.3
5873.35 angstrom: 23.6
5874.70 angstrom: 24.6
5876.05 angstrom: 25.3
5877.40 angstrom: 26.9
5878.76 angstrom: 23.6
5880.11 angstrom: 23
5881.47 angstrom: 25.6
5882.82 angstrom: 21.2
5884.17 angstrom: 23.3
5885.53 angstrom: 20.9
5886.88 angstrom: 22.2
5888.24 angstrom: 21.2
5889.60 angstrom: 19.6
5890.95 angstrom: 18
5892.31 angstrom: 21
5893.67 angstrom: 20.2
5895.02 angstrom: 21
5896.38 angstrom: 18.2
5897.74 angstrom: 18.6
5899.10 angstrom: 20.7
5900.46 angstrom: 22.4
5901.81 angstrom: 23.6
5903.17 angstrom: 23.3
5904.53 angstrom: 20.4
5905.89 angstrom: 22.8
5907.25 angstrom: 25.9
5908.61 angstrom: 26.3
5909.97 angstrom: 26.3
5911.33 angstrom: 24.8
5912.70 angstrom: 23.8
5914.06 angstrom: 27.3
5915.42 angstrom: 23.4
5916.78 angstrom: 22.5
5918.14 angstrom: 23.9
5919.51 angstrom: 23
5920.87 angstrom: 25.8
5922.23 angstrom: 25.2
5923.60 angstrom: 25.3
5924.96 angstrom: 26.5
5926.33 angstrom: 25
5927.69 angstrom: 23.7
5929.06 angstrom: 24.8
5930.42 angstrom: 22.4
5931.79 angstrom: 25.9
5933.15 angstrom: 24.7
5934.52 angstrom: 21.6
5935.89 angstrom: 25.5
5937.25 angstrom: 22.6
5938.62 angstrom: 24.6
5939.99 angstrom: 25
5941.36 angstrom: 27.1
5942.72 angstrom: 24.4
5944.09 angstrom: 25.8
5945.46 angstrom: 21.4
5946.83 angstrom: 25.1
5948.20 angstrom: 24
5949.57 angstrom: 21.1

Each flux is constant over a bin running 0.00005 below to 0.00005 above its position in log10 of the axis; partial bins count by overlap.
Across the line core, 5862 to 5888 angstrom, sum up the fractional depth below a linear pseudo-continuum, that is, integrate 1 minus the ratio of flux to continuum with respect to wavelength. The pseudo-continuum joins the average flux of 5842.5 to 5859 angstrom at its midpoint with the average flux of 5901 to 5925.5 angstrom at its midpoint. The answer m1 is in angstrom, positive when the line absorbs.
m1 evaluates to -0.19 angstrom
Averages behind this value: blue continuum 25.3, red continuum 24.4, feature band 25.1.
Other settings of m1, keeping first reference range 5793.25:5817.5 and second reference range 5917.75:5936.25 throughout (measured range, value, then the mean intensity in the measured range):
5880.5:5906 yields 3.7 angstrom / 21.3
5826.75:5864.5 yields -1.2 angstrom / 26.2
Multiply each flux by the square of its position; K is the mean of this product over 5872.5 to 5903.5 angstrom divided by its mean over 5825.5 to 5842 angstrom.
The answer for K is 0.8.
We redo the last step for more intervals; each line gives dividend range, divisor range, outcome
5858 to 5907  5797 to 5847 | 0.92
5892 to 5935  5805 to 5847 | 0.90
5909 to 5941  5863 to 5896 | 1.05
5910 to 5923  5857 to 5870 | 0.93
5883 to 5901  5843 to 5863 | 0.81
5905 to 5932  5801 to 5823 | 0.97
